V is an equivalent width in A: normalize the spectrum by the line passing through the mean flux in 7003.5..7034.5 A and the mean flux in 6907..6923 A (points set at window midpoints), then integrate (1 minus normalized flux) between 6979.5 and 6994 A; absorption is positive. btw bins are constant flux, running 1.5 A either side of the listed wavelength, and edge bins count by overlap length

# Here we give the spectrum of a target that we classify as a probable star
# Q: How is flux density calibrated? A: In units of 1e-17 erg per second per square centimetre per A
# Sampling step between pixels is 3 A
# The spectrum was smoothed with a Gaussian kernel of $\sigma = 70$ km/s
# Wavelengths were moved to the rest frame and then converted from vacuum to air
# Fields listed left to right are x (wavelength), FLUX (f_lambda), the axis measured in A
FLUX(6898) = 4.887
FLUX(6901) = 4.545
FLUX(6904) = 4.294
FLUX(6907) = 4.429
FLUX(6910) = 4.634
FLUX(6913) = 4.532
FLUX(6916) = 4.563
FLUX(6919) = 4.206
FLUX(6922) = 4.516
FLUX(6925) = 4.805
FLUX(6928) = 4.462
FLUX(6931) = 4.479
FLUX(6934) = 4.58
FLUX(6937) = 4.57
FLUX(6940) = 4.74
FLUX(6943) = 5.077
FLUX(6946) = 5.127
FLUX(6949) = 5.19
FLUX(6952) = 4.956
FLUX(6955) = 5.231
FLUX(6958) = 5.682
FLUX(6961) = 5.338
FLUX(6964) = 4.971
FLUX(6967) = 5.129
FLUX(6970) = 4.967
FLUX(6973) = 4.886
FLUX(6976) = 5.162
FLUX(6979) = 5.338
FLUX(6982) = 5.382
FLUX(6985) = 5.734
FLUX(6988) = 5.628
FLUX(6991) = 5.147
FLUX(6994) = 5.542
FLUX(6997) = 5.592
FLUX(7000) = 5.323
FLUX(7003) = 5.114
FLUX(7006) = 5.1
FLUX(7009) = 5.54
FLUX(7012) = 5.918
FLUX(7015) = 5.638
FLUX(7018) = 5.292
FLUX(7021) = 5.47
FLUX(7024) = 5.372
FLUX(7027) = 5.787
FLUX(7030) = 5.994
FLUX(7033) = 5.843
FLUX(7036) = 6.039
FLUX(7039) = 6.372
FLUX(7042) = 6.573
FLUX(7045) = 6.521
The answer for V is -0.6 A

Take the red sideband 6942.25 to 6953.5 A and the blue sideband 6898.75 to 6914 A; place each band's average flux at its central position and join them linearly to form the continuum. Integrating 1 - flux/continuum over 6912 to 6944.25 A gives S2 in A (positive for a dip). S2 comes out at 1.47 A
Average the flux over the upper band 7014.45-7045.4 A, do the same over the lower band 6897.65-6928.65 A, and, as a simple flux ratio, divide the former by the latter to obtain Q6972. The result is 1.3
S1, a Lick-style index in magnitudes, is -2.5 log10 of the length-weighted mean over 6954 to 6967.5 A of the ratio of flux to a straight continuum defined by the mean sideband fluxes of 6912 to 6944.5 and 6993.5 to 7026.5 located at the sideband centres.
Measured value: -0.07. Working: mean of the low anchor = 4.59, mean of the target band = 5.28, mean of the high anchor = 5.45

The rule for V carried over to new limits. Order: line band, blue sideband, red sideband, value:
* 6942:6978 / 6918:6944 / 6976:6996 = -0.8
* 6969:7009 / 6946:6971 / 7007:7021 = 0.6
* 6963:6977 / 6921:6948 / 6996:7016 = 0.2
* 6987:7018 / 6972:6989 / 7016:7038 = 0.4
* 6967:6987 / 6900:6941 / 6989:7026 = -0.5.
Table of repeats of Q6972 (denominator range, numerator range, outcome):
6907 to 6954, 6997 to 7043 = 1.21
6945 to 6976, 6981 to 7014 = 1.06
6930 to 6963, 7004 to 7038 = 1.13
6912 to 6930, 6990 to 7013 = 1.20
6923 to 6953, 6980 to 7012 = 1.13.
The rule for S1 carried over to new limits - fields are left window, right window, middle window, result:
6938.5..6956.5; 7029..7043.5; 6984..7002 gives 0.029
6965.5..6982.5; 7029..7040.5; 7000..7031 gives 0.051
